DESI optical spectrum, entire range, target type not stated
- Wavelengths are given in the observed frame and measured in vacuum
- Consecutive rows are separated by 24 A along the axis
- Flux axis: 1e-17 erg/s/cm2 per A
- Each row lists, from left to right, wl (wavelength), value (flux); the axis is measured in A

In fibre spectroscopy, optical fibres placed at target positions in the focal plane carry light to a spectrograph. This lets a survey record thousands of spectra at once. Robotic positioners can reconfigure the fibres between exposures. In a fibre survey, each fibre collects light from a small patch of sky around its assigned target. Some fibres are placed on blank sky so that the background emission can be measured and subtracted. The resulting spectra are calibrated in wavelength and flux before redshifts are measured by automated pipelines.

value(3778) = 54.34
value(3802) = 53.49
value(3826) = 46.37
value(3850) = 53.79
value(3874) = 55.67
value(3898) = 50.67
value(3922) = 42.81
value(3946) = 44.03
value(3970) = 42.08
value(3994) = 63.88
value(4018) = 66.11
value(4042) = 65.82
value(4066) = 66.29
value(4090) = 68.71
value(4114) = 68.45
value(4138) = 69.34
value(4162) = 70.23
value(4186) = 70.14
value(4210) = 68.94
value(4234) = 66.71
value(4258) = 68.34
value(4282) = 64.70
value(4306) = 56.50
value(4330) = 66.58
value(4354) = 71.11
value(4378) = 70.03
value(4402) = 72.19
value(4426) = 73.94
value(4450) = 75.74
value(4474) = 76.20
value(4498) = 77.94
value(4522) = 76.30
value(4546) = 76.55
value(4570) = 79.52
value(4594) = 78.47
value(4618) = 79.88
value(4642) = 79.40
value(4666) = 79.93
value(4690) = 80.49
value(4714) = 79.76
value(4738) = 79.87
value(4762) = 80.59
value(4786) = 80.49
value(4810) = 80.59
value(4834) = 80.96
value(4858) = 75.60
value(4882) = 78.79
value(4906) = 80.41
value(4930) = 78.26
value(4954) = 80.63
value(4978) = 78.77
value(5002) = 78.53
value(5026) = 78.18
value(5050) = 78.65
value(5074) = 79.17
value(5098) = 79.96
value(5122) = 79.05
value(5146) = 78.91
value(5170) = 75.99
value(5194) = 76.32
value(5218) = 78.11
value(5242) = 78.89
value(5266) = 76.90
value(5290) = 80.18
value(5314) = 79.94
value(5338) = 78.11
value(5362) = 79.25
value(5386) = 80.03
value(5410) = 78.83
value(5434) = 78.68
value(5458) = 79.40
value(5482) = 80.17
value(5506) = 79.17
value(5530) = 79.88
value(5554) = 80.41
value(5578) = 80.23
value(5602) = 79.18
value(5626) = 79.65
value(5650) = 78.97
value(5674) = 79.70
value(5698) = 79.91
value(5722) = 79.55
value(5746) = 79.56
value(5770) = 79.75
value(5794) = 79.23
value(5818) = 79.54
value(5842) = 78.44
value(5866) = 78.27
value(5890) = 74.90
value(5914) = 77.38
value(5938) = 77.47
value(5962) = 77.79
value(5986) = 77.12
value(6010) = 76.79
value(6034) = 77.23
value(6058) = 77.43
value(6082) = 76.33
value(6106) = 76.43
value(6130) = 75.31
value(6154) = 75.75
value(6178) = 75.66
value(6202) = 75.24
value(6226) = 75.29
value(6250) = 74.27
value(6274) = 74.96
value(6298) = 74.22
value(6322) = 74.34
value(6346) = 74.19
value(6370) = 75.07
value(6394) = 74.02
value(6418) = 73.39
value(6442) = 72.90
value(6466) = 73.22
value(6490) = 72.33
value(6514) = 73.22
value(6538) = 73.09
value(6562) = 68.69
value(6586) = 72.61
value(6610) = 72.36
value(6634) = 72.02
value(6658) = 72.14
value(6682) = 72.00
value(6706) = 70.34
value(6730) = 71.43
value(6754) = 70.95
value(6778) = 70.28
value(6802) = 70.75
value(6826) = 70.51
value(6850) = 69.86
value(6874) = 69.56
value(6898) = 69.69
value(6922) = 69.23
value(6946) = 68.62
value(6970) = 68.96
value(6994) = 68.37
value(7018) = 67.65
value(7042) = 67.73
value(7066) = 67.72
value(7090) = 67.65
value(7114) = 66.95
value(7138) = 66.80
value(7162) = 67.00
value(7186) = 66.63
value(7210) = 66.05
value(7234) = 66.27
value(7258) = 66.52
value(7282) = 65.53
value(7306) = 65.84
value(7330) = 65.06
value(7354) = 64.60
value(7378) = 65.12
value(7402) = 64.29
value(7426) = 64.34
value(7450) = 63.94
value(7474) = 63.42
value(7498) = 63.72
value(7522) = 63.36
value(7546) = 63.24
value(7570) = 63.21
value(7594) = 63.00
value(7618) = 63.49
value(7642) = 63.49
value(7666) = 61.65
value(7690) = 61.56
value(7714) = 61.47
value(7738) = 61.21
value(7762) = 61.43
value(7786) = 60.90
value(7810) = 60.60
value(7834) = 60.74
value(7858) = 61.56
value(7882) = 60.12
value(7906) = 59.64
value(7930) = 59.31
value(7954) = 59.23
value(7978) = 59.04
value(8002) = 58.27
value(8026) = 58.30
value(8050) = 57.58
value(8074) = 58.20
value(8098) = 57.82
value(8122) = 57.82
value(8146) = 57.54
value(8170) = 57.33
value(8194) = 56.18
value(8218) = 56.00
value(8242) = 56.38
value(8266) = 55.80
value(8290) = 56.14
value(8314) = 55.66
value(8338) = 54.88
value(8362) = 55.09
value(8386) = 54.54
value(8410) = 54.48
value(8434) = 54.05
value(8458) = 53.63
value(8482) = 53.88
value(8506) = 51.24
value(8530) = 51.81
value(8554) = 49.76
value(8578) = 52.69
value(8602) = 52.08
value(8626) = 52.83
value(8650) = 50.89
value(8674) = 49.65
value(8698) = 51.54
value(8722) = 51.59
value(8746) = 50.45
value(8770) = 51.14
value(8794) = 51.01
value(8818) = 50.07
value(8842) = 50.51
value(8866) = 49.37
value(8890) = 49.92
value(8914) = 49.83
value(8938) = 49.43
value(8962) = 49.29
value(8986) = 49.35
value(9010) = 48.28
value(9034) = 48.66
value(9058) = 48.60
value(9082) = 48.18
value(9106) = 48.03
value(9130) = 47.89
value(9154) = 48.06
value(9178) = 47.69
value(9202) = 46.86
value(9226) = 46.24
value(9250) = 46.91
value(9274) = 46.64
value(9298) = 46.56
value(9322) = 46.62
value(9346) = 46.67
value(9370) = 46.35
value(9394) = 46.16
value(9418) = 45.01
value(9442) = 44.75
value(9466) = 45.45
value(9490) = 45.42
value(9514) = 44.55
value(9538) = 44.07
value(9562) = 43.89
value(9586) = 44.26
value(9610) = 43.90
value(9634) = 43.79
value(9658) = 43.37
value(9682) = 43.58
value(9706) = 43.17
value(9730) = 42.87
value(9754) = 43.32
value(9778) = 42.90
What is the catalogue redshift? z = 0.00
